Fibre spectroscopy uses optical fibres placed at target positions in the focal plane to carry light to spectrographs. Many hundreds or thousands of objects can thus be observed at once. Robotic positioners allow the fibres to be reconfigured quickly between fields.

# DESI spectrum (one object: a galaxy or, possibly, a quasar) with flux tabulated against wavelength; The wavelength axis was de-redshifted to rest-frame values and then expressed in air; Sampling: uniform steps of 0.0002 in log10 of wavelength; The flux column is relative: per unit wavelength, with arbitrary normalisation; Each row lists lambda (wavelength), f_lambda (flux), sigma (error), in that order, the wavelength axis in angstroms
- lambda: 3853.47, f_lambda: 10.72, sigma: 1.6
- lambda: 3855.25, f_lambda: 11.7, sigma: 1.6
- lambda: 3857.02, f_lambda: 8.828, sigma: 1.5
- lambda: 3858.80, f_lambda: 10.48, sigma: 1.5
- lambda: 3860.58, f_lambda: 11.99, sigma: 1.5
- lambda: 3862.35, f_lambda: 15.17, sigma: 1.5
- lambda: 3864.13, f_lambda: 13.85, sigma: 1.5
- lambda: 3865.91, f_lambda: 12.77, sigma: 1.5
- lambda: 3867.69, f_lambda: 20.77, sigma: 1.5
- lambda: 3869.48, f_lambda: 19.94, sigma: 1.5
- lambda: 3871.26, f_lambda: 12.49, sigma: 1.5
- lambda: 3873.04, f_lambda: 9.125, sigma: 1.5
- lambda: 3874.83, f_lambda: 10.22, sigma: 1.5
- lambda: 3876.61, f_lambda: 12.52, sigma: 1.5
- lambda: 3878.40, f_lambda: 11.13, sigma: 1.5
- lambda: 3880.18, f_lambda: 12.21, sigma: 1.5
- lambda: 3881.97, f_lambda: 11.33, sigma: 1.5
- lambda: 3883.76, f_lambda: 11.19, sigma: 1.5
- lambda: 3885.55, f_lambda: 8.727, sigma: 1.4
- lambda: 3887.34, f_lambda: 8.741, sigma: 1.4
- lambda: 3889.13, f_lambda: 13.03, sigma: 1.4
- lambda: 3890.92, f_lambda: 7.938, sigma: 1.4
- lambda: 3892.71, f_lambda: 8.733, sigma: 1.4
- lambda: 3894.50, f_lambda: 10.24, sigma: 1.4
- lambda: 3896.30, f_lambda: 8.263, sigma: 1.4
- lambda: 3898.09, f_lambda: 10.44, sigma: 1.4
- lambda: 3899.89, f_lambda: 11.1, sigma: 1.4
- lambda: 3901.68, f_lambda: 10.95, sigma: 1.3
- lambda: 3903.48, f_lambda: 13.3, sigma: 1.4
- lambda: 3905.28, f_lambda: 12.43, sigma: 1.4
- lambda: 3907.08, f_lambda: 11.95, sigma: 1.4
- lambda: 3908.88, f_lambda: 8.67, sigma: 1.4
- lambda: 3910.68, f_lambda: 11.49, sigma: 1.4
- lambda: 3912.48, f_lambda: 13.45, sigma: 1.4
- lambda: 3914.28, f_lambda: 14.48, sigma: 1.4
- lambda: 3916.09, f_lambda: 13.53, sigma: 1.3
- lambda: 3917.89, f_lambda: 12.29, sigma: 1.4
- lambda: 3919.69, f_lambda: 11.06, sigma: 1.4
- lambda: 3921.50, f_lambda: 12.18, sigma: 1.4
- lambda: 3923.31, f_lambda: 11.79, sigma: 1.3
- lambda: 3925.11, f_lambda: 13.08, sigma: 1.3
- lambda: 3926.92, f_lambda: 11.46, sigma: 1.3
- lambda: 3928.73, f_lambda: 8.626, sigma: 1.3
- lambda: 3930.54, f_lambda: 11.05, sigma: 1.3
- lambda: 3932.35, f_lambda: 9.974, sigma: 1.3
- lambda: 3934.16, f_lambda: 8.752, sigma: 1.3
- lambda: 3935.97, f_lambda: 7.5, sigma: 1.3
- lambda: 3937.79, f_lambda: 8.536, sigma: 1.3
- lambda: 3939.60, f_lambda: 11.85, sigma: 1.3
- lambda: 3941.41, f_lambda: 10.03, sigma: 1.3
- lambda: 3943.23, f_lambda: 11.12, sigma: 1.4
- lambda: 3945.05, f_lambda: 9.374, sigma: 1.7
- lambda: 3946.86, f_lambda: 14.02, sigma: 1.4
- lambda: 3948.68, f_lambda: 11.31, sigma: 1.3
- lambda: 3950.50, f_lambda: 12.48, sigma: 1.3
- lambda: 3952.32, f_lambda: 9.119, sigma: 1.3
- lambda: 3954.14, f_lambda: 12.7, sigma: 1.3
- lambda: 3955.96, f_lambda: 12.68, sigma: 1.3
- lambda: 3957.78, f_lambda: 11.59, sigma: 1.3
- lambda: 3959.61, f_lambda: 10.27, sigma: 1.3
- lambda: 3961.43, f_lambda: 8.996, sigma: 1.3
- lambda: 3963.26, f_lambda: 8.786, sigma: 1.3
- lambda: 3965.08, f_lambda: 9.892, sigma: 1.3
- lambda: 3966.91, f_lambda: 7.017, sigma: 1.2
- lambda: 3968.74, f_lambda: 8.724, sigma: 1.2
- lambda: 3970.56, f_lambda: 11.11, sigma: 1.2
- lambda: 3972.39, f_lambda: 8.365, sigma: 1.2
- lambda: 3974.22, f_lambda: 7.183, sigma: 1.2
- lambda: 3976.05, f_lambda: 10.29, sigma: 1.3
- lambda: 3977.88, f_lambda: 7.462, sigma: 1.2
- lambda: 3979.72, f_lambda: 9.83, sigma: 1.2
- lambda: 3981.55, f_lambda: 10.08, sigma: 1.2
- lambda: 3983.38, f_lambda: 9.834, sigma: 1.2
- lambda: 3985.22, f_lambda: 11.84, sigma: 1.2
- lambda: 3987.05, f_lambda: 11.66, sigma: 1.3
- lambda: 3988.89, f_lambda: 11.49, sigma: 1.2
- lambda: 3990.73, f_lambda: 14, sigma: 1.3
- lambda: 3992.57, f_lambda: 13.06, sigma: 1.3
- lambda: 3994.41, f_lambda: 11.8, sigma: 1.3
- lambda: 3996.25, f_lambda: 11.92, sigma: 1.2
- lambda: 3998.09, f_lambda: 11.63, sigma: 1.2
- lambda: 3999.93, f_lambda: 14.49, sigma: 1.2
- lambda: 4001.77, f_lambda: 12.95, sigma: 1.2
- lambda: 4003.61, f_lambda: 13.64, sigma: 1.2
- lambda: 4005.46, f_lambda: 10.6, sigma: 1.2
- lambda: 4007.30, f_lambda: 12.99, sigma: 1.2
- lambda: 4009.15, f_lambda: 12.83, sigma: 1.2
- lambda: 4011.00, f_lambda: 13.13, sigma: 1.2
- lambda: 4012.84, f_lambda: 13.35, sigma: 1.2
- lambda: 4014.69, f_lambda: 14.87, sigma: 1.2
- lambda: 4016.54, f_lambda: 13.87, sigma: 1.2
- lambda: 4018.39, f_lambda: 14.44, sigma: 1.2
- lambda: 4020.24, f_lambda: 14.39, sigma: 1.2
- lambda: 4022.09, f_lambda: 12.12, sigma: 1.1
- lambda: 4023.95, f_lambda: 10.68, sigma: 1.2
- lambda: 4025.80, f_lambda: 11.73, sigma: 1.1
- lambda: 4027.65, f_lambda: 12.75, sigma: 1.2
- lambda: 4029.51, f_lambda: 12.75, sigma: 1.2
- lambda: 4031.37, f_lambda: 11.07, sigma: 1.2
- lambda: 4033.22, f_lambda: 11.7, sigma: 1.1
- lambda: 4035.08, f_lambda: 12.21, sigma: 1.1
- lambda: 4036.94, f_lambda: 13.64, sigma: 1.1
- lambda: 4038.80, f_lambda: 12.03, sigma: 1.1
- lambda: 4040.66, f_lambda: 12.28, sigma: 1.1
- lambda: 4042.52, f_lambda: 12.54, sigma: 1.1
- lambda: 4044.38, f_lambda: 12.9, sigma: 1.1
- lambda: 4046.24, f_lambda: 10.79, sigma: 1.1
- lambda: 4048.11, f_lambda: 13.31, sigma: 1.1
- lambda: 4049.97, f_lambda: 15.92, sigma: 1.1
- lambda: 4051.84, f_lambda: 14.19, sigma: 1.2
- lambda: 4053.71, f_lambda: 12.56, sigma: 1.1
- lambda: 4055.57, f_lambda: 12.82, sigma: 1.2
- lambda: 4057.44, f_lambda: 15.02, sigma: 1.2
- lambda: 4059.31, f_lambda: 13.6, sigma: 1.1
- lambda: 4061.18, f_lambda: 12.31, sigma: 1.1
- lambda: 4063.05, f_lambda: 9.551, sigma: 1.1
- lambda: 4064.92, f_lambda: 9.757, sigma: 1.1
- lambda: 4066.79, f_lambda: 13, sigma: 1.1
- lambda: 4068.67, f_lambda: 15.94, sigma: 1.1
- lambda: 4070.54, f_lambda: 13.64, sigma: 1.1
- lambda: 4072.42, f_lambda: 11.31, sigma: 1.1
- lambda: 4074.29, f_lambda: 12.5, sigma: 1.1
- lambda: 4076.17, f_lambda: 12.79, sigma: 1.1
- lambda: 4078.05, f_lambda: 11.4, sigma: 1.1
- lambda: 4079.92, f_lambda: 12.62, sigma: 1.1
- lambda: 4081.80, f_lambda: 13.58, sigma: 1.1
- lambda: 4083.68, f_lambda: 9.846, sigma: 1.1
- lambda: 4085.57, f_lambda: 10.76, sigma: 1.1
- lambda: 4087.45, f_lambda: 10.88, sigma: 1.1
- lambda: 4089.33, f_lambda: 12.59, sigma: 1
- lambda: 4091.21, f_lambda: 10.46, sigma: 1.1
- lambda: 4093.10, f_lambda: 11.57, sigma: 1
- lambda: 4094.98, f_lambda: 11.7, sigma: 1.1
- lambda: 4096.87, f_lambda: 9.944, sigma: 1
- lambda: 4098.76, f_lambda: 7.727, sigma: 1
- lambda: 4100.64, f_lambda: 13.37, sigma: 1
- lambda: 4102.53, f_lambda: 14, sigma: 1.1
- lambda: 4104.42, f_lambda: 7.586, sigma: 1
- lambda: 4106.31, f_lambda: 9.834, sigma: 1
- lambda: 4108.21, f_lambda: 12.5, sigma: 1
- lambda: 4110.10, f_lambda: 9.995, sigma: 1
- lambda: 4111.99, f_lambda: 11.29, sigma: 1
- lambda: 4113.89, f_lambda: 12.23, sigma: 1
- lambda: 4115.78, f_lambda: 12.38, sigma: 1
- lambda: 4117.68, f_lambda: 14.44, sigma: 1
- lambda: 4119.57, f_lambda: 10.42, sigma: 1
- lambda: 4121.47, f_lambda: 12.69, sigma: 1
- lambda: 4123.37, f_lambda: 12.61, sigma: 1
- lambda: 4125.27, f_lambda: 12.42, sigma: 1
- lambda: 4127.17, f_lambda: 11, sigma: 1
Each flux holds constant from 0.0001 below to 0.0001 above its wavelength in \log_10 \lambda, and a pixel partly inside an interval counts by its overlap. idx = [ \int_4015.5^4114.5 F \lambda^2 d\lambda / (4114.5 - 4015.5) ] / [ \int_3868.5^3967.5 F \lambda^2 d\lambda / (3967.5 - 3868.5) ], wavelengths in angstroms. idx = 1.19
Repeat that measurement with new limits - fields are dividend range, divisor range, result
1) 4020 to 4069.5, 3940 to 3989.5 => 1.28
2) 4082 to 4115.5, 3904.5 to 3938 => 1.08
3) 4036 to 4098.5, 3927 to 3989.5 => 1.28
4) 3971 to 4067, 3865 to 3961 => 1.13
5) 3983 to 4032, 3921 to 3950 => 1.23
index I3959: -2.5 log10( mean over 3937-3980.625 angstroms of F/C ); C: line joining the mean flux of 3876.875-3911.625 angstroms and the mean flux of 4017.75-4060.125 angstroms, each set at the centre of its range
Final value 0.15 mag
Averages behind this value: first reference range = 10.7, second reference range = 12.8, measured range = 10.1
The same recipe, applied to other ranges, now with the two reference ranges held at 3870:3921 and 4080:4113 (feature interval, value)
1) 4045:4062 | -0.20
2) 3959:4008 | 0.04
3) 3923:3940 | 0.10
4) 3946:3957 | -0.08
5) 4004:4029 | -0.16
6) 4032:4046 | -0.12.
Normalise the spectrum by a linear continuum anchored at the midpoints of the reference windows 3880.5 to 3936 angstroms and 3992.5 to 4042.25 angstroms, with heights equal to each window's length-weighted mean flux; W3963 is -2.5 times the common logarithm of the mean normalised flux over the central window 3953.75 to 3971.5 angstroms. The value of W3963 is 0.170 mag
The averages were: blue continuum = 11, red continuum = 12.7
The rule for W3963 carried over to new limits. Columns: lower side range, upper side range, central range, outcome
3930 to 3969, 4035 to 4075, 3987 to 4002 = -0.11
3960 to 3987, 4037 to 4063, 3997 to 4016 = -0.19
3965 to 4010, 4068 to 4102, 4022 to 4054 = -0.10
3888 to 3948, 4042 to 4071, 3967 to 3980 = 0.31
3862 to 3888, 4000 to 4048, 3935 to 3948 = 0.22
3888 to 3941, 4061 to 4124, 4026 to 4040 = -0.08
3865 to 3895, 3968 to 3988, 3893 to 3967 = -0.02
